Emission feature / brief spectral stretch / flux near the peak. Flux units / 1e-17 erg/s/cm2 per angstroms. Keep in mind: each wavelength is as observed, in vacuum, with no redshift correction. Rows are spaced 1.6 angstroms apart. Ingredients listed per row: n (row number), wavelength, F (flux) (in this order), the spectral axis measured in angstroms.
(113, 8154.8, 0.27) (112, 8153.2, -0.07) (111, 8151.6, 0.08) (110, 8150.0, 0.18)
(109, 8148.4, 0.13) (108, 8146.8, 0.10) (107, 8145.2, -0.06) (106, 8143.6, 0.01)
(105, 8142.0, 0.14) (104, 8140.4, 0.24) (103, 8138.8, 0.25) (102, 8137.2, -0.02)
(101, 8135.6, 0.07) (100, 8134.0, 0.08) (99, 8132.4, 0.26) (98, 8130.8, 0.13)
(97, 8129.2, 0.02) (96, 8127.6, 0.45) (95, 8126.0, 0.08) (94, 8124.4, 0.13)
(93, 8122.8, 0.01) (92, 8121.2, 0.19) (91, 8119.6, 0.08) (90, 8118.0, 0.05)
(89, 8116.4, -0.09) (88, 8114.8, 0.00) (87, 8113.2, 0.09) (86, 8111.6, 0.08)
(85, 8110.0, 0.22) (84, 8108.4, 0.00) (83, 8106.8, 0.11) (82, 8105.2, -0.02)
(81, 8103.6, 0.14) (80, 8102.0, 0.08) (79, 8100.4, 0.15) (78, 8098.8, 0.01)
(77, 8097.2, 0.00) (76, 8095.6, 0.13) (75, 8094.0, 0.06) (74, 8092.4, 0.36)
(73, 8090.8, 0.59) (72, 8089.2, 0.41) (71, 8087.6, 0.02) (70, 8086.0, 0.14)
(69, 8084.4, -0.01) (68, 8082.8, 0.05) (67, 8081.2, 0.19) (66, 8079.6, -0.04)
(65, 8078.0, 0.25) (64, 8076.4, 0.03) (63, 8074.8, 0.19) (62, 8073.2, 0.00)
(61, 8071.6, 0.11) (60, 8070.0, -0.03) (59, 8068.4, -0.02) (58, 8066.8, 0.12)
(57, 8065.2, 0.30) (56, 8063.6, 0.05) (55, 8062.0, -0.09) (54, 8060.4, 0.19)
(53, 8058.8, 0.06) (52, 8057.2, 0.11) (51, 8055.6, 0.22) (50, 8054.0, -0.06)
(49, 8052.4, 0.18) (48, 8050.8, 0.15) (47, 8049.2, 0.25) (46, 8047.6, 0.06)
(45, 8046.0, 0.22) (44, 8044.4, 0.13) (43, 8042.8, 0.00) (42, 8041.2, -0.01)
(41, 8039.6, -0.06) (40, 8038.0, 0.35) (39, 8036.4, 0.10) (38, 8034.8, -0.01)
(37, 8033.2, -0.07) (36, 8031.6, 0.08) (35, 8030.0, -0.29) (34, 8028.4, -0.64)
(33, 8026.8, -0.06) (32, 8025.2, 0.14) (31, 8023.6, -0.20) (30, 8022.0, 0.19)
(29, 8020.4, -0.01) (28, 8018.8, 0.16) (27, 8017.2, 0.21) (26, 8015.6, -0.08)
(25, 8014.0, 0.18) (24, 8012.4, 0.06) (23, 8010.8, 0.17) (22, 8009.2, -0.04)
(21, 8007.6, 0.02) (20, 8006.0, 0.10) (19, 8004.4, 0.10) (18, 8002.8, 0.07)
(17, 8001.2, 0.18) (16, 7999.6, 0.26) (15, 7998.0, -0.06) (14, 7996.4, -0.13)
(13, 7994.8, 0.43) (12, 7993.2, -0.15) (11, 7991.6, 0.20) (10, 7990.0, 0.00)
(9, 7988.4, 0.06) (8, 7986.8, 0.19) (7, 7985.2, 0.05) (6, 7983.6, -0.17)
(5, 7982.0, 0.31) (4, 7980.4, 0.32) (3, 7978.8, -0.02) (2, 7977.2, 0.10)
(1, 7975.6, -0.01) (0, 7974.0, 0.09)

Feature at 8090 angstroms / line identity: Hgamma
